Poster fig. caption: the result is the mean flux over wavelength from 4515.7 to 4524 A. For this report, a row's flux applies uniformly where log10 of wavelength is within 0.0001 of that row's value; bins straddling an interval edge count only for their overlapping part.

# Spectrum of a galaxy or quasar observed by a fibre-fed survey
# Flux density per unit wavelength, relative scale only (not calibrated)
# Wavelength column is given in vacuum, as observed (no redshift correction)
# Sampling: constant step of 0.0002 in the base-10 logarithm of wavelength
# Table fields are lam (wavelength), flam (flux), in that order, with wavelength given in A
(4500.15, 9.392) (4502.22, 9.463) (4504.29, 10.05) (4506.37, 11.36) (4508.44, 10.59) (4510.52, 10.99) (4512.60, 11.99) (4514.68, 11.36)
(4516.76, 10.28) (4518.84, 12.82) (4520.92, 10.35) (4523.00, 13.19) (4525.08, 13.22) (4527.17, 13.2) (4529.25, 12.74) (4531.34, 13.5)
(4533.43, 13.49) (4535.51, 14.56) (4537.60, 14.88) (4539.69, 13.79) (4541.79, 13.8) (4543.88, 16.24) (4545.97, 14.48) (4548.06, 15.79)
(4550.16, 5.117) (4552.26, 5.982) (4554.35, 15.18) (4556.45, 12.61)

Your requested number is 11.7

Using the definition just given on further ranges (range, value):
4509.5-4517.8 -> 11.2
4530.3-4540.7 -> 14.1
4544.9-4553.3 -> 10.4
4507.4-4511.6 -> 10.8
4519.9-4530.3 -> 12.5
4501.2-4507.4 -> 10.3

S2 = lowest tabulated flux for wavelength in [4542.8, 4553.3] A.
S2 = 5.117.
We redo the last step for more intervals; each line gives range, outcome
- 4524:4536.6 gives 12.74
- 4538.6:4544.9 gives 13.79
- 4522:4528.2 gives 13.19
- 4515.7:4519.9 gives 10.28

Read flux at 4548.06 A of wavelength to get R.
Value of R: 15.79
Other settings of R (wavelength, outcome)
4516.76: 10.28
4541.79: 13.8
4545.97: 14.48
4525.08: 13.22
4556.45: 12.61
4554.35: 15.18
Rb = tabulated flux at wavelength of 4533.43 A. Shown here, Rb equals 13.49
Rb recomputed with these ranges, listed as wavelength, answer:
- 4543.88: 16.24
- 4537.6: 14.88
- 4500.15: 9.392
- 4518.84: 12.82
